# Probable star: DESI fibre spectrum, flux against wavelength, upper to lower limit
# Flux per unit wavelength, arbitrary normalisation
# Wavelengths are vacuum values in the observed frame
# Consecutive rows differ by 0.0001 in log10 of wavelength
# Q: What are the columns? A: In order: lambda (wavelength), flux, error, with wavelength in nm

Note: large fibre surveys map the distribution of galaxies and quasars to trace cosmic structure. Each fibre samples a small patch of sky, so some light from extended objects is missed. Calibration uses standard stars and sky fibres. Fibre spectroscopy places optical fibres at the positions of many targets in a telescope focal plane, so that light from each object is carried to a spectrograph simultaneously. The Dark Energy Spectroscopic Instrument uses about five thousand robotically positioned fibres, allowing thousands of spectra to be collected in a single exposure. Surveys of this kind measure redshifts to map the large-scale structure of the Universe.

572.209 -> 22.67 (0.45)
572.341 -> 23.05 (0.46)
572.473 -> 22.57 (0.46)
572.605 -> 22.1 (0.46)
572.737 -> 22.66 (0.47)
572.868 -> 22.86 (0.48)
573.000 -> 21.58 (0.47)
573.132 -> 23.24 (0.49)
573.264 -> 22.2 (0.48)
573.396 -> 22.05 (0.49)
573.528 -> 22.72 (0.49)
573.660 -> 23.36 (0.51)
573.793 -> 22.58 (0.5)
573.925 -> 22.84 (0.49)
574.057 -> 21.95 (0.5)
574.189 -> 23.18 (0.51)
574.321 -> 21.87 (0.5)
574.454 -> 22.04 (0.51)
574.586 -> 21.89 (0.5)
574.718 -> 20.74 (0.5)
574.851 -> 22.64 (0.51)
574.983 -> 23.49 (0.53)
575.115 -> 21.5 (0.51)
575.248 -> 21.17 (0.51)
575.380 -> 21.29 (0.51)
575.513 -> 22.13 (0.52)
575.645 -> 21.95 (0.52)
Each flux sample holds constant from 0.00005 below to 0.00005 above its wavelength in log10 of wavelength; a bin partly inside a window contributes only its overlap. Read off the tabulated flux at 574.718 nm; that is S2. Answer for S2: 20.74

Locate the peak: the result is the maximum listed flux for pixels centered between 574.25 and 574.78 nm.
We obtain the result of 22.04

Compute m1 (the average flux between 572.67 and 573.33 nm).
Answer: 22.5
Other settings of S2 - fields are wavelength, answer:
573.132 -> 23.24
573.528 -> 22.72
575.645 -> 21.95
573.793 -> 22.58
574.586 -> 21.89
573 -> 21.58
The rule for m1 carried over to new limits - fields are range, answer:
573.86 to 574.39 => 22.5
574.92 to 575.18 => 22.5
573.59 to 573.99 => 22.9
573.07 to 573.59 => 22.5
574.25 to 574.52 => 21.9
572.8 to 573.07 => 22.3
